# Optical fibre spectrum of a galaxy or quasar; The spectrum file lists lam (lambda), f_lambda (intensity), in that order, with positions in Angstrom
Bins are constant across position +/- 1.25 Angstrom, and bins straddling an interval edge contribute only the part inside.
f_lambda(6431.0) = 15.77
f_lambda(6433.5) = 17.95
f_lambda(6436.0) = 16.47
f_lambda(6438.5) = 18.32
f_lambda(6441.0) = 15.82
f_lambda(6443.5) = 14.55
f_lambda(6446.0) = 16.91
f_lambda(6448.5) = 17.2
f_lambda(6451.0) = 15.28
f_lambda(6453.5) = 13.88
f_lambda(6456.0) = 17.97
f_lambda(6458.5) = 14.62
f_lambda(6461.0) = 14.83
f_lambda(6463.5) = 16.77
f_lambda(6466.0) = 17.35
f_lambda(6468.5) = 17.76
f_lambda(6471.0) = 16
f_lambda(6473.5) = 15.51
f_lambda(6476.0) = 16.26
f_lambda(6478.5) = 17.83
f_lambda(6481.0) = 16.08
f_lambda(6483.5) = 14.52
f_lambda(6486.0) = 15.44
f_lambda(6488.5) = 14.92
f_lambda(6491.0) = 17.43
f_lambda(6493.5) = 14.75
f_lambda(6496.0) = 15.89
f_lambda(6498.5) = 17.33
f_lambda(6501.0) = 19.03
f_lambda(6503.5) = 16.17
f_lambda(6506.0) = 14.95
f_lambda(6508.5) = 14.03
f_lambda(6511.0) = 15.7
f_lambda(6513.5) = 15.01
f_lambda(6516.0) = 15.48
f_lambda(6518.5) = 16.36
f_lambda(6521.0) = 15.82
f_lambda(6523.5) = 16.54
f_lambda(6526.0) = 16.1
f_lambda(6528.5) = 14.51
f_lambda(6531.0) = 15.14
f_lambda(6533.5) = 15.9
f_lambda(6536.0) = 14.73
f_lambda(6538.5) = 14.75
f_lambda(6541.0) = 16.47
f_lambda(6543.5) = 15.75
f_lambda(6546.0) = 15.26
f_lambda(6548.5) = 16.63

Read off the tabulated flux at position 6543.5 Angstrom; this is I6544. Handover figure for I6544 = 15.75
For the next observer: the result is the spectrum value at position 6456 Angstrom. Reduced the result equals 17.97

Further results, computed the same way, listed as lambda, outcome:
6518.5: 16.36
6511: 15.7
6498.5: 17.33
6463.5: 16.77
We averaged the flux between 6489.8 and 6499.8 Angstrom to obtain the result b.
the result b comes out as 16.4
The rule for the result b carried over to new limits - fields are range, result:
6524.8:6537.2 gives 15.3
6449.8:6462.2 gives 15.3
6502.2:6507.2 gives 15.6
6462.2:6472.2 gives 17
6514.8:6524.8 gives 16.1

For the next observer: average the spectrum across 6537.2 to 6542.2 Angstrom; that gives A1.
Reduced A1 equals 15.6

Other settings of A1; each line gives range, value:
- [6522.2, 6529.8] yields 15.7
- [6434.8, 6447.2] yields 16.4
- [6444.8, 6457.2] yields 16.2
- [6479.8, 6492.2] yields 15.7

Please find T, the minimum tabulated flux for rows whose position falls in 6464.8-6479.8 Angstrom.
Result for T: 15.51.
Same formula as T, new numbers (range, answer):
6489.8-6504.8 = 14.75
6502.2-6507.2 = 14.95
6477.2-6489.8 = 14.52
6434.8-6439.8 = 16.47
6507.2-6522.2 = 14.03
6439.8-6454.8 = 13.88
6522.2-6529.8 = 14.51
